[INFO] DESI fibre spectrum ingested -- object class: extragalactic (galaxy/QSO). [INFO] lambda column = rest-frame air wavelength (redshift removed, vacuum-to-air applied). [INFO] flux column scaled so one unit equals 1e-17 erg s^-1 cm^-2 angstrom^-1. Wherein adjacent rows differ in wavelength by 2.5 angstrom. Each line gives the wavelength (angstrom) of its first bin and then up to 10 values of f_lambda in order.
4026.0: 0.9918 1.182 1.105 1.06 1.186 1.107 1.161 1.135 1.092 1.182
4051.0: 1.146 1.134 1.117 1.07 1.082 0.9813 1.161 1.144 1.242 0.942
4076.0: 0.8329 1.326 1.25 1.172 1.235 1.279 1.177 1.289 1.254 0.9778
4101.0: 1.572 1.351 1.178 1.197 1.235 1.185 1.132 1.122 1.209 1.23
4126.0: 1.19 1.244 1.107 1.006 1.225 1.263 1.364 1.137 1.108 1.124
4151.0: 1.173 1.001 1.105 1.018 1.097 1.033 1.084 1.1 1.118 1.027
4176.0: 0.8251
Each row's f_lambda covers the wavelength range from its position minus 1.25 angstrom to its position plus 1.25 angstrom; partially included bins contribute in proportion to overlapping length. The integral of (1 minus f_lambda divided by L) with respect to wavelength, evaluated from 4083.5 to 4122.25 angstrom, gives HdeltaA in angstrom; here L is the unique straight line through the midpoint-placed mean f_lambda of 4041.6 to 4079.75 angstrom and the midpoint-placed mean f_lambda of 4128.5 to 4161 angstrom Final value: -3.5 angstrom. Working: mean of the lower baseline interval 1.11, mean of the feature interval 1.22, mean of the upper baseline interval 1.14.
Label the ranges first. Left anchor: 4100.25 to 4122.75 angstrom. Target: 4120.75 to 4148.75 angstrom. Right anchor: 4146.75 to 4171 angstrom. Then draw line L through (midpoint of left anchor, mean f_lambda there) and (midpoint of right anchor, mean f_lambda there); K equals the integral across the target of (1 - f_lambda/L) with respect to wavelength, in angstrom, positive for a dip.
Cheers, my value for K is -0.6 angstrom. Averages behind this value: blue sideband 1.23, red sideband 1.08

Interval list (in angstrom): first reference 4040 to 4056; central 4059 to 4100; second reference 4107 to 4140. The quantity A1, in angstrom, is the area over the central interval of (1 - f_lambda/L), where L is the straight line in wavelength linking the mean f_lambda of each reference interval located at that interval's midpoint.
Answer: 0.3 angstrom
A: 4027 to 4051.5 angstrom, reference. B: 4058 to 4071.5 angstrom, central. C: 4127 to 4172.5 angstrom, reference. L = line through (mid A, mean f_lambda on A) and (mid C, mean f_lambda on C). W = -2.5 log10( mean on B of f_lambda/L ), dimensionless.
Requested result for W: 0.02 mag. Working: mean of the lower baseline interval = 1.13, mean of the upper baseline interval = 1.13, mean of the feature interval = 1.11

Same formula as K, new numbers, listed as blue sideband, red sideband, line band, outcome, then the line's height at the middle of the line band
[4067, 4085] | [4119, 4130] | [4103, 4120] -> -0.08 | 1.19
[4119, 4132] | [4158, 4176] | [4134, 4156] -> -0.71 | 1.13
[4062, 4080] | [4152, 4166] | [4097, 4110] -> -2.12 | 1.08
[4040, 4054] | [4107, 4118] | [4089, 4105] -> -1.31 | 1.17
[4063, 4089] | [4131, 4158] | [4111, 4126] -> -0.49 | 1.14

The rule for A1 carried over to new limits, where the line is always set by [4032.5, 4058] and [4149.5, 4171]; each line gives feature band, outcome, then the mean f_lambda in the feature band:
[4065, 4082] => -0.1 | 1.13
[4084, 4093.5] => -1.0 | 1.23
